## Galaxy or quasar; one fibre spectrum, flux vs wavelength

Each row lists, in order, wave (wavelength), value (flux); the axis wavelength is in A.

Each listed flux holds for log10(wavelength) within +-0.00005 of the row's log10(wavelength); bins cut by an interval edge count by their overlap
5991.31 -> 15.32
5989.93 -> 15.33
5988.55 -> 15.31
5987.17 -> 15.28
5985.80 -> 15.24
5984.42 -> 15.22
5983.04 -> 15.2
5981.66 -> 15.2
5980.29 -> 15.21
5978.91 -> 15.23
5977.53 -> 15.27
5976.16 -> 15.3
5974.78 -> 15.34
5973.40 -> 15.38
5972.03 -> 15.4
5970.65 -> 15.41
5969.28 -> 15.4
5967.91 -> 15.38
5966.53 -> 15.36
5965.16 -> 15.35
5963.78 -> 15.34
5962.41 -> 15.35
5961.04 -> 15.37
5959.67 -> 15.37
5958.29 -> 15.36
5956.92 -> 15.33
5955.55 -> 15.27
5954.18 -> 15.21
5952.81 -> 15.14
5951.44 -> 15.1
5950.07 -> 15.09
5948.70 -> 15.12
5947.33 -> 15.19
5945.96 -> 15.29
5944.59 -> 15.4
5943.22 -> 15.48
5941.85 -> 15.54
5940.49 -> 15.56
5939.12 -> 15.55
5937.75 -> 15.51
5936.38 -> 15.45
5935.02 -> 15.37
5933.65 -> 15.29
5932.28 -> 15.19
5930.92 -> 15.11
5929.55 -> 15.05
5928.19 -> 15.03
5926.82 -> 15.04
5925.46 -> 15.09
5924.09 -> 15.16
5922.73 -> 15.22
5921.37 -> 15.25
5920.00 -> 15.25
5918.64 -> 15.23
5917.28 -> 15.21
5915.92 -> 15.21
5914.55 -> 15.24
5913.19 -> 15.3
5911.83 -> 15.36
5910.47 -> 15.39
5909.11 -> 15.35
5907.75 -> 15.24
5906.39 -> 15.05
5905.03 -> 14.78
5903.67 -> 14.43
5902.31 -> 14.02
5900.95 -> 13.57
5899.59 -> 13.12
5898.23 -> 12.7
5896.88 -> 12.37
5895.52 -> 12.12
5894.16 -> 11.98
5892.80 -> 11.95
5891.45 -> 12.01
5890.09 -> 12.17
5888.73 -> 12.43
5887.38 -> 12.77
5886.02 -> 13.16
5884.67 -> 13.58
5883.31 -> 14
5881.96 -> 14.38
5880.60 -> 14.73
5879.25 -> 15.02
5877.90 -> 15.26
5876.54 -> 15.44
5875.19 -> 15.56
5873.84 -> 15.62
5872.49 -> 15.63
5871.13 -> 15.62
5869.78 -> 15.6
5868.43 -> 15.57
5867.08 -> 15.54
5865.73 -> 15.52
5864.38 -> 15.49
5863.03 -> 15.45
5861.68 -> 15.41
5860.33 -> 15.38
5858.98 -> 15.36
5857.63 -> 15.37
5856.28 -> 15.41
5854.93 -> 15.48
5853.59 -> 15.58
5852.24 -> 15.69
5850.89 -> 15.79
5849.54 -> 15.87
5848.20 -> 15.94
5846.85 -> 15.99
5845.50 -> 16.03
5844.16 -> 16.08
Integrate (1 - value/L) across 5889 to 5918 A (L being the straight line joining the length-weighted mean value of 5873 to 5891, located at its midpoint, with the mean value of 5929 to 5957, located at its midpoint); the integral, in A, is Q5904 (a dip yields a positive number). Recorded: 1.3 A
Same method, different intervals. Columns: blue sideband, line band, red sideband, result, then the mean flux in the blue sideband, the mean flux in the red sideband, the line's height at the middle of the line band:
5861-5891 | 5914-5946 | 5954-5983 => -0.5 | 14.7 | 15.3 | 15.1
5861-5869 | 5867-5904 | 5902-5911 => 3.2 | 15.5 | 14.9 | 15.2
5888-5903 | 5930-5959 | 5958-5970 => -1.5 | 12.6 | 15.4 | 14.6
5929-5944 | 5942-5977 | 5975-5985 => 0.0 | 15.4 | 15.2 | 15.3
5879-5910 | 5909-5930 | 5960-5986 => -1.7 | 13.5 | 15.3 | 14.1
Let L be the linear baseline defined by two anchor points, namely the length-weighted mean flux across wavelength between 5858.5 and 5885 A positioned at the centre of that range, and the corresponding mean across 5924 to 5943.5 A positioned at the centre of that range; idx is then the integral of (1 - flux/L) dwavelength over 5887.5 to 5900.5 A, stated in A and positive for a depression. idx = 2.5 A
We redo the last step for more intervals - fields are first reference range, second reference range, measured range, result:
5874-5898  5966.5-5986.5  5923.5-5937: -0.7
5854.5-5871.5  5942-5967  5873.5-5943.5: 4.0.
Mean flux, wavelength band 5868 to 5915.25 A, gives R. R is 14.2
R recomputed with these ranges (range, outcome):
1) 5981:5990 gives 15.2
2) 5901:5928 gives 15.1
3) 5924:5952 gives 15.3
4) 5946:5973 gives 15.3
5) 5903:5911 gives 15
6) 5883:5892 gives 12.8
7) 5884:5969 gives 14.7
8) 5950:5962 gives 15.3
